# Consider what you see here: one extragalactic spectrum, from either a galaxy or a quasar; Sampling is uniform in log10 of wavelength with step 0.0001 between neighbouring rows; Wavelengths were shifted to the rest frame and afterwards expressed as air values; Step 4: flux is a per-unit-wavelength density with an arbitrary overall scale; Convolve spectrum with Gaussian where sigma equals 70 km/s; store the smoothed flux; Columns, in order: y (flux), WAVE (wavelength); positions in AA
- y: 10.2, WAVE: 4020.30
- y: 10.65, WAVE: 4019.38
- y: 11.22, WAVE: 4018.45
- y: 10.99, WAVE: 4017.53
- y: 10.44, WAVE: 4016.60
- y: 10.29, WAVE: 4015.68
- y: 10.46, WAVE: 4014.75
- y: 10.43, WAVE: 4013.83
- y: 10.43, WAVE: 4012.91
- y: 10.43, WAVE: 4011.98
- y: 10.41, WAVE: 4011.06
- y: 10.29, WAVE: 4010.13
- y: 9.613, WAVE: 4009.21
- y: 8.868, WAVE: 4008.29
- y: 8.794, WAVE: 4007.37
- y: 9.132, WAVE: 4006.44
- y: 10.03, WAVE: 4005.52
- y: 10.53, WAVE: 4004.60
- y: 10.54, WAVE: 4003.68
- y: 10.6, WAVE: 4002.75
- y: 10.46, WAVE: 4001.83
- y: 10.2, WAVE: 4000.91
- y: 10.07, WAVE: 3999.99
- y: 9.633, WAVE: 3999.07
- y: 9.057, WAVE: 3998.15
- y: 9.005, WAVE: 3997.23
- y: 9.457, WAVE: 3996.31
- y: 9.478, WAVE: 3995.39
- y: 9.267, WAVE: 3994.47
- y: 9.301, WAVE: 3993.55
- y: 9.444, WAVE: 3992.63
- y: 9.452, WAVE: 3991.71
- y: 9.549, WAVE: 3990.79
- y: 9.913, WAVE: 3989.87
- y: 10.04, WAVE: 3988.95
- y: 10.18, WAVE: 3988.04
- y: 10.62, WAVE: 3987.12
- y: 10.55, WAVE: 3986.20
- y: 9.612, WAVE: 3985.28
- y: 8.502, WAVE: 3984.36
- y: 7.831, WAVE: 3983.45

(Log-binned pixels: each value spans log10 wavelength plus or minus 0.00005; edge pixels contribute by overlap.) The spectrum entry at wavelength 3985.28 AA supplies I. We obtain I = 9.612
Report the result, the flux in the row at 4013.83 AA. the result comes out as 10.43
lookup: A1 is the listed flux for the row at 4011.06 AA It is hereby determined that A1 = 10.41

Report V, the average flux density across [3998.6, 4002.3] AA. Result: 10.1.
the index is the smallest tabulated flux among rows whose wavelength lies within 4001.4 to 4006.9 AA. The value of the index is 9.132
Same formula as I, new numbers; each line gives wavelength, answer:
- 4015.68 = 10.29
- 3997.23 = 9.005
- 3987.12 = 10.62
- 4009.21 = 9.613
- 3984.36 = 8.502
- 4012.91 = 10.43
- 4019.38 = 10.65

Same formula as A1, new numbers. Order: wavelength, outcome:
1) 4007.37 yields 8.794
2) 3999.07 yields 9.633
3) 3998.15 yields 9.057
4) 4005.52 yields 10.03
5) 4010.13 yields 10.29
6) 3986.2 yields 10.55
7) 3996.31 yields 9.457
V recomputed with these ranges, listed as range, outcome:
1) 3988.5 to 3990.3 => 9.97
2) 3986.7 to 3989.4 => 10.3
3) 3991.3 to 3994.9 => 9.36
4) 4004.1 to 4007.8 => 9.64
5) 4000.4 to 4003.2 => 10.4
